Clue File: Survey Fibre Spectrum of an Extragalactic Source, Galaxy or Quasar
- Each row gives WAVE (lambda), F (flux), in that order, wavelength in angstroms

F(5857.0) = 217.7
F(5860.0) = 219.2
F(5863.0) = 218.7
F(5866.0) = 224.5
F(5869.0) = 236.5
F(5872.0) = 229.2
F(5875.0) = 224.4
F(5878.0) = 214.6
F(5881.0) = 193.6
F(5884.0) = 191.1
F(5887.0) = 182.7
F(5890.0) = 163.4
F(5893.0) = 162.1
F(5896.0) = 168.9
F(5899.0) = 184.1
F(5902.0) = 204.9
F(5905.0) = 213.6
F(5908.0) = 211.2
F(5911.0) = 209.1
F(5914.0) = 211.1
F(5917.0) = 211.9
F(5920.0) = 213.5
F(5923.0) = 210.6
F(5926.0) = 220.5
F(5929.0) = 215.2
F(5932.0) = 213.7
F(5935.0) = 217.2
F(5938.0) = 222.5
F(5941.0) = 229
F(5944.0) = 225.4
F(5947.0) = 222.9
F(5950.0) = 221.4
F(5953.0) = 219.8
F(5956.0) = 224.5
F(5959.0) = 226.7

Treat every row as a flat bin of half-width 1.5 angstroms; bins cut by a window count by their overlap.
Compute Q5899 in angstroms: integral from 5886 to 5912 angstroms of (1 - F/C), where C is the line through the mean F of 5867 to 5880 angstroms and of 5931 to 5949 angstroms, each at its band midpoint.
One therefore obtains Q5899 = 4.1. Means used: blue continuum 225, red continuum 222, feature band 189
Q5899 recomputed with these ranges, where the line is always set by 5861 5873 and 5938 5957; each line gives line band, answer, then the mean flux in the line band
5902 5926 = 1.4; 212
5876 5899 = 4.3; 183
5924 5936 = 0.4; 216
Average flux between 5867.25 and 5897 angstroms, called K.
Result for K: 197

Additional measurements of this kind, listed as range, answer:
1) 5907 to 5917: 211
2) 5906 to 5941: 215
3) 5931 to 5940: 219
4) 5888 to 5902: 174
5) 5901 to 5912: 210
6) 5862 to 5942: 207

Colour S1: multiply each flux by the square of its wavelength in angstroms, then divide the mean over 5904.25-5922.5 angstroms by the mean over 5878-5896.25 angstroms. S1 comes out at 1.18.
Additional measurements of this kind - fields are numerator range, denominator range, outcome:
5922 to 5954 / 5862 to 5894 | 1.10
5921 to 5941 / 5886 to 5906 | 1.21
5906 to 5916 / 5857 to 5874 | 0.95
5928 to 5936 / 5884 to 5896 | 1.27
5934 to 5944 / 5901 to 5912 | 1.08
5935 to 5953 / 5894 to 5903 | 1.23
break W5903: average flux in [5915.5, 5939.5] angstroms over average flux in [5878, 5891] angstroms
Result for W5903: 1.2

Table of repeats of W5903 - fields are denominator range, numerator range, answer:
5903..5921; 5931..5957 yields 1.05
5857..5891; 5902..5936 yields 1.01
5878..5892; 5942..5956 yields 1.20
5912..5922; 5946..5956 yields 1.05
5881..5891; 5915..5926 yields 1.17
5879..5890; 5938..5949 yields 1.21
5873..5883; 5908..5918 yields 1.00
